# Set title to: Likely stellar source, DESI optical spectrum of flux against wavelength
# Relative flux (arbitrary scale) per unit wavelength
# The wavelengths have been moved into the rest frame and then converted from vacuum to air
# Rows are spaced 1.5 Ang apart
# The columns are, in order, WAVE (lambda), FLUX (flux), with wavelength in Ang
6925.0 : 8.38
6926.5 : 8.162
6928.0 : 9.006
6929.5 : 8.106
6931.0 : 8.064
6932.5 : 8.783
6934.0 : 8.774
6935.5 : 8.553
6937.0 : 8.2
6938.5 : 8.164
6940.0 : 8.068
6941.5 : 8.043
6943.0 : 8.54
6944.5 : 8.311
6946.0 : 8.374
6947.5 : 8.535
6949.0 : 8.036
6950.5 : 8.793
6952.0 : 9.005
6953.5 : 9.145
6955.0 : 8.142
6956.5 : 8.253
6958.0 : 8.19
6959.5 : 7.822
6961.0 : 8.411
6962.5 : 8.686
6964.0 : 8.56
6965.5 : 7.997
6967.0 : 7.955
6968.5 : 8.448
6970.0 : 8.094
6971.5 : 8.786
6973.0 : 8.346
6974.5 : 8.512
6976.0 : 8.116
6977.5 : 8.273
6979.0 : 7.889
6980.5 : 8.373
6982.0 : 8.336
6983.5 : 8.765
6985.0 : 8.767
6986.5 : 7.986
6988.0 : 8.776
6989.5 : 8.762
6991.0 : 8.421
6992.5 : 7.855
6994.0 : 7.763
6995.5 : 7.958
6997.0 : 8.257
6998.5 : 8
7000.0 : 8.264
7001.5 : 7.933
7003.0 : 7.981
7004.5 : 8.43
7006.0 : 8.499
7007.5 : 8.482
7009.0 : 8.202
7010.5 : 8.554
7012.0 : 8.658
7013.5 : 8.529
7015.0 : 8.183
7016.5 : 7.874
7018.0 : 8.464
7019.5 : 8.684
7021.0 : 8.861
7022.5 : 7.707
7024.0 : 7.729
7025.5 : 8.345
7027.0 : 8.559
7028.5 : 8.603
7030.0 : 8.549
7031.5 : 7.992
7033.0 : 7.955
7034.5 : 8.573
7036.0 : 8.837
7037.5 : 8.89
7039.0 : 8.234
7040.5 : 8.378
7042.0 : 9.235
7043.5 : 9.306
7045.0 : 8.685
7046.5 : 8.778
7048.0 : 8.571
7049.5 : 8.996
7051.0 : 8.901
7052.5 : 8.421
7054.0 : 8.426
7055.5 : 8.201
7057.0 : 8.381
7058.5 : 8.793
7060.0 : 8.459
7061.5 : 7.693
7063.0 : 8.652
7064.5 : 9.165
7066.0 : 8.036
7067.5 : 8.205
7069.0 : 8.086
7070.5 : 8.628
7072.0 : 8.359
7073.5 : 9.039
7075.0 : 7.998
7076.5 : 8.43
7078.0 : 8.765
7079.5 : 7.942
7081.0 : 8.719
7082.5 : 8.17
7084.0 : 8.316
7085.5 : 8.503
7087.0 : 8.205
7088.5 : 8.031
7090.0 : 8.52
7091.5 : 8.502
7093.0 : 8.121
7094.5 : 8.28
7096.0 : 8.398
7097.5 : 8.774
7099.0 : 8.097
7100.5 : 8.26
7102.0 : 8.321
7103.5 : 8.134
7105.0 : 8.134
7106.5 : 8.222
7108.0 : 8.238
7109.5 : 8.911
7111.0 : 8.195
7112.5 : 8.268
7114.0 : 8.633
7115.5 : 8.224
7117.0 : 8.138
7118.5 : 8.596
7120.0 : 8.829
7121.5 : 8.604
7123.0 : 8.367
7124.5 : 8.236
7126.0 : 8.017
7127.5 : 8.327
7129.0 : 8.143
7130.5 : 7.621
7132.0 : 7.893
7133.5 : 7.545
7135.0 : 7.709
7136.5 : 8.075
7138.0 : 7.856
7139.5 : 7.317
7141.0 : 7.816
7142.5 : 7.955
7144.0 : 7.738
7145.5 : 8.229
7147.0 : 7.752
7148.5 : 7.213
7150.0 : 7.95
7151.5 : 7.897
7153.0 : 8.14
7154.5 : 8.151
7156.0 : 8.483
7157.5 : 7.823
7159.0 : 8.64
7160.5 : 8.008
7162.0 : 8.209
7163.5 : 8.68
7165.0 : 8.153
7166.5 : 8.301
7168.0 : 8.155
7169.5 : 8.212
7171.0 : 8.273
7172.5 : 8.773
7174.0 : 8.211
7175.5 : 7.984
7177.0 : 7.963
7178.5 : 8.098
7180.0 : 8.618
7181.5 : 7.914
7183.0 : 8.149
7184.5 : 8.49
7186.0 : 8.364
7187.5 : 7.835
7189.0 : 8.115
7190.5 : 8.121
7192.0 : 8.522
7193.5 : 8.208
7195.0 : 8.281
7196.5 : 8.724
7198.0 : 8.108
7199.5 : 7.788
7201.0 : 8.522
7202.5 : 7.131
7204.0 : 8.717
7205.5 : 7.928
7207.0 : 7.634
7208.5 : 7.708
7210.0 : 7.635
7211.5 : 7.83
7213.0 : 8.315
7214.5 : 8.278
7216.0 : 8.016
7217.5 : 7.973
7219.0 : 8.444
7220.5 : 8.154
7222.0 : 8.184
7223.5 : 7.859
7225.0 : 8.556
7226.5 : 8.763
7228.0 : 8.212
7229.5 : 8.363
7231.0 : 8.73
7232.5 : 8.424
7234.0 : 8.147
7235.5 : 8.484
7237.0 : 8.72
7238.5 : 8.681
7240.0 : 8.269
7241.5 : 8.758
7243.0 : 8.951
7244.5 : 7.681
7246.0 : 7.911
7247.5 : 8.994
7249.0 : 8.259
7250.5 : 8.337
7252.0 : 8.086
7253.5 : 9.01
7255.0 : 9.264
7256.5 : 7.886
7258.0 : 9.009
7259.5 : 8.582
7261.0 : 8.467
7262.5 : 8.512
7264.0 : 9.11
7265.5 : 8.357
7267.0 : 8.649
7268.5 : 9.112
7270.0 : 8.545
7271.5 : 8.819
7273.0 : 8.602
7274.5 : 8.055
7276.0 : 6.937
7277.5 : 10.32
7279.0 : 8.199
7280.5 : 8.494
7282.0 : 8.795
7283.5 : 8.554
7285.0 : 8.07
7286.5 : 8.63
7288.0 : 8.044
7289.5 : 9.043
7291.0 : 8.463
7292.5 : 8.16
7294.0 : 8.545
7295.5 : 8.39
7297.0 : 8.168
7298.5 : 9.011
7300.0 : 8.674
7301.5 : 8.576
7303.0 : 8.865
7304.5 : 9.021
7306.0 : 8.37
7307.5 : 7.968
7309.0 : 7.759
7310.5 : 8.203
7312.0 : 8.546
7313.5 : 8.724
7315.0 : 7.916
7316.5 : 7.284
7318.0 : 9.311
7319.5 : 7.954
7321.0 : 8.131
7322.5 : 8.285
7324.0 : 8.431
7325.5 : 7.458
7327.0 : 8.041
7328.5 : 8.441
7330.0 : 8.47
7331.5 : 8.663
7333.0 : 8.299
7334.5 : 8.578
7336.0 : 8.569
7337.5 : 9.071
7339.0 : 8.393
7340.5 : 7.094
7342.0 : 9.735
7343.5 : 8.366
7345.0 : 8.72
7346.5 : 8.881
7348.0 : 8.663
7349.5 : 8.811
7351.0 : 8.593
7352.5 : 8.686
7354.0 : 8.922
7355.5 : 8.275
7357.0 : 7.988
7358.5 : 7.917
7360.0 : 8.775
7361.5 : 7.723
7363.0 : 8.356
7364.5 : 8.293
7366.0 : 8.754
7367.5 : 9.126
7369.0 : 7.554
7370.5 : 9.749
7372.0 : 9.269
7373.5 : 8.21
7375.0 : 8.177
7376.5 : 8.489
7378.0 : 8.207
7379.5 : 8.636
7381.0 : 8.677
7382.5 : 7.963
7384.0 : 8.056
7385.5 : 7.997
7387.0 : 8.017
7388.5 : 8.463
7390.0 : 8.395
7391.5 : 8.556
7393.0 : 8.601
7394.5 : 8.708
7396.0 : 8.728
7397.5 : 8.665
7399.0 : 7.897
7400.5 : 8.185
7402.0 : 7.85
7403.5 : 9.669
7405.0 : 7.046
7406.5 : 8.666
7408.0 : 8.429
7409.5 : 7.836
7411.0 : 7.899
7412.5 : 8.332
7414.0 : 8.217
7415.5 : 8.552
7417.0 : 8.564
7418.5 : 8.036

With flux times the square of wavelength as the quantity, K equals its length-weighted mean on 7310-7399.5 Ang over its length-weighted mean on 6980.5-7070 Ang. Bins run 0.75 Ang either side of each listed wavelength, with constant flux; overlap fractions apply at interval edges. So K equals 1.10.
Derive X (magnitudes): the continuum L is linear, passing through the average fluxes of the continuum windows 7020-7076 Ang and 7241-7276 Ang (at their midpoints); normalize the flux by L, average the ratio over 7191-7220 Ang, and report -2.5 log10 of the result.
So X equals 0.06 mag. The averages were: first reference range 8.49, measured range 8.09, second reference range 8.53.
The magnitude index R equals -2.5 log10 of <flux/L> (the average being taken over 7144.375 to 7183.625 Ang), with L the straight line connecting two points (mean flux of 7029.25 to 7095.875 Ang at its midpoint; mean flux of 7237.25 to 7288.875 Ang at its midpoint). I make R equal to 0.05 mag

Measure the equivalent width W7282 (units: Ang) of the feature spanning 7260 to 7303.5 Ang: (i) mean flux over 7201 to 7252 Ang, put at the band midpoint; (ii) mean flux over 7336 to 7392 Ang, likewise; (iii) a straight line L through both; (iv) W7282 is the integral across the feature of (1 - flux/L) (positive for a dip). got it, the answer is -1.1 Ang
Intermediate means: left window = 8.25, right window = 8.48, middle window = 8.56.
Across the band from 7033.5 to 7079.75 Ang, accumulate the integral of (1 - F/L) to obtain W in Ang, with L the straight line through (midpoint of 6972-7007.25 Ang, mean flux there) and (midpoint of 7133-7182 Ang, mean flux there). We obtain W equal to -2.0 Ang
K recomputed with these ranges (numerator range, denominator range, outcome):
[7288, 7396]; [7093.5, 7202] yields 1.09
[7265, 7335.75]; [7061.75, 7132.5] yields 1.07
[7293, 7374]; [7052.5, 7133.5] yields 1.08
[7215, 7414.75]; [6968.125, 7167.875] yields 1.09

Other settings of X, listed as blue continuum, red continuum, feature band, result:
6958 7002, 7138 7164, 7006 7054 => -0.04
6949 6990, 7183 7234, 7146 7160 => 0.03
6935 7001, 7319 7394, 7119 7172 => 0.04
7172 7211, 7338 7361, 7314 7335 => 0.03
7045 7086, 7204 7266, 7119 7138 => 0.04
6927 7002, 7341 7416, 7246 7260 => -0.02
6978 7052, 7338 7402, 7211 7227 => 0.03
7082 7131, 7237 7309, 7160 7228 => 0.03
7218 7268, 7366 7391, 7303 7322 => 0.02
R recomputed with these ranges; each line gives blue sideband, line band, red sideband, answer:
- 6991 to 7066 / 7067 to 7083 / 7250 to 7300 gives 0.01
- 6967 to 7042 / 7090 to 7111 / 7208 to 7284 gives 0.00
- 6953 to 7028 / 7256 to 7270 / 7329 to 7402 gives -0.03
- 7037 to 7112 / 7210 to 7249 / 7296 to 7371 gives 0.01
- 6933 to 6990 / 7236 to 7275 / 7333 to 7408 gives -0.02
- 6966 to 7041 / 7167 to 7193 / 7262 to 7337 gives 0.02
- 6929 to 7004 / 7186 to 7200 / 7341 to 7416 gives 0.02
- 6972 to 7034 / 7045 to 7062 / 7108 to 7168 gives -0.04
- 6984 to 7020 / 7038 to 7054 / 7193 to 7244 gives -0.06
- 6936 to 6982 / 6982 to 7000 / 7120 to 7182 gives 0.00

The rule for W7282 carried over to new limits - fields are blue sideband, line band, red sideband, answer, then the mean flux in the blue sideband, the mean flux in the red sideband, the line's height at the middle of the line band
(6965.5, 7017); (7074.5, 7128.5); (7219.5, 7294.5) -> 0.2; 8.29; 8.49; 8.38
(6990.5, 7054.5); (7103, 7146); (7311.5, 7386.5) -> 1.4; 8.41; 8.42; 8.41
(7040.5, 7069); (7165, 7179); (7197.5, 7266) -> 0.3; 8.59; 8.32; 8.41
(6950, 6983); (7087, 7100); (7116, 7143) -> -0.3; 8.37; 8.06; 8.13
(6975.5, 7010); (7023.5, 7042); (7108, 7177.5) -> -0.4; 8.27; 8.14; 8.23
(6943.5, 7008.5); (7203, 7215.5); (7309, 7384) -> 0.6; 8.33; 8.43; 8.39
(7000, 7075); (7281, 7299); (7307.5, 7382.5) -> -0.1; 8.46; 8.42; 8.43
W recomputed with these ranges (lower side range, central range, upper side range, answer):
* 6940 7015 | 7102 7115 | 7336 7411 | 0.1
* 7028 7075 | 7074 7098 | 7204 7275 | 0.4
